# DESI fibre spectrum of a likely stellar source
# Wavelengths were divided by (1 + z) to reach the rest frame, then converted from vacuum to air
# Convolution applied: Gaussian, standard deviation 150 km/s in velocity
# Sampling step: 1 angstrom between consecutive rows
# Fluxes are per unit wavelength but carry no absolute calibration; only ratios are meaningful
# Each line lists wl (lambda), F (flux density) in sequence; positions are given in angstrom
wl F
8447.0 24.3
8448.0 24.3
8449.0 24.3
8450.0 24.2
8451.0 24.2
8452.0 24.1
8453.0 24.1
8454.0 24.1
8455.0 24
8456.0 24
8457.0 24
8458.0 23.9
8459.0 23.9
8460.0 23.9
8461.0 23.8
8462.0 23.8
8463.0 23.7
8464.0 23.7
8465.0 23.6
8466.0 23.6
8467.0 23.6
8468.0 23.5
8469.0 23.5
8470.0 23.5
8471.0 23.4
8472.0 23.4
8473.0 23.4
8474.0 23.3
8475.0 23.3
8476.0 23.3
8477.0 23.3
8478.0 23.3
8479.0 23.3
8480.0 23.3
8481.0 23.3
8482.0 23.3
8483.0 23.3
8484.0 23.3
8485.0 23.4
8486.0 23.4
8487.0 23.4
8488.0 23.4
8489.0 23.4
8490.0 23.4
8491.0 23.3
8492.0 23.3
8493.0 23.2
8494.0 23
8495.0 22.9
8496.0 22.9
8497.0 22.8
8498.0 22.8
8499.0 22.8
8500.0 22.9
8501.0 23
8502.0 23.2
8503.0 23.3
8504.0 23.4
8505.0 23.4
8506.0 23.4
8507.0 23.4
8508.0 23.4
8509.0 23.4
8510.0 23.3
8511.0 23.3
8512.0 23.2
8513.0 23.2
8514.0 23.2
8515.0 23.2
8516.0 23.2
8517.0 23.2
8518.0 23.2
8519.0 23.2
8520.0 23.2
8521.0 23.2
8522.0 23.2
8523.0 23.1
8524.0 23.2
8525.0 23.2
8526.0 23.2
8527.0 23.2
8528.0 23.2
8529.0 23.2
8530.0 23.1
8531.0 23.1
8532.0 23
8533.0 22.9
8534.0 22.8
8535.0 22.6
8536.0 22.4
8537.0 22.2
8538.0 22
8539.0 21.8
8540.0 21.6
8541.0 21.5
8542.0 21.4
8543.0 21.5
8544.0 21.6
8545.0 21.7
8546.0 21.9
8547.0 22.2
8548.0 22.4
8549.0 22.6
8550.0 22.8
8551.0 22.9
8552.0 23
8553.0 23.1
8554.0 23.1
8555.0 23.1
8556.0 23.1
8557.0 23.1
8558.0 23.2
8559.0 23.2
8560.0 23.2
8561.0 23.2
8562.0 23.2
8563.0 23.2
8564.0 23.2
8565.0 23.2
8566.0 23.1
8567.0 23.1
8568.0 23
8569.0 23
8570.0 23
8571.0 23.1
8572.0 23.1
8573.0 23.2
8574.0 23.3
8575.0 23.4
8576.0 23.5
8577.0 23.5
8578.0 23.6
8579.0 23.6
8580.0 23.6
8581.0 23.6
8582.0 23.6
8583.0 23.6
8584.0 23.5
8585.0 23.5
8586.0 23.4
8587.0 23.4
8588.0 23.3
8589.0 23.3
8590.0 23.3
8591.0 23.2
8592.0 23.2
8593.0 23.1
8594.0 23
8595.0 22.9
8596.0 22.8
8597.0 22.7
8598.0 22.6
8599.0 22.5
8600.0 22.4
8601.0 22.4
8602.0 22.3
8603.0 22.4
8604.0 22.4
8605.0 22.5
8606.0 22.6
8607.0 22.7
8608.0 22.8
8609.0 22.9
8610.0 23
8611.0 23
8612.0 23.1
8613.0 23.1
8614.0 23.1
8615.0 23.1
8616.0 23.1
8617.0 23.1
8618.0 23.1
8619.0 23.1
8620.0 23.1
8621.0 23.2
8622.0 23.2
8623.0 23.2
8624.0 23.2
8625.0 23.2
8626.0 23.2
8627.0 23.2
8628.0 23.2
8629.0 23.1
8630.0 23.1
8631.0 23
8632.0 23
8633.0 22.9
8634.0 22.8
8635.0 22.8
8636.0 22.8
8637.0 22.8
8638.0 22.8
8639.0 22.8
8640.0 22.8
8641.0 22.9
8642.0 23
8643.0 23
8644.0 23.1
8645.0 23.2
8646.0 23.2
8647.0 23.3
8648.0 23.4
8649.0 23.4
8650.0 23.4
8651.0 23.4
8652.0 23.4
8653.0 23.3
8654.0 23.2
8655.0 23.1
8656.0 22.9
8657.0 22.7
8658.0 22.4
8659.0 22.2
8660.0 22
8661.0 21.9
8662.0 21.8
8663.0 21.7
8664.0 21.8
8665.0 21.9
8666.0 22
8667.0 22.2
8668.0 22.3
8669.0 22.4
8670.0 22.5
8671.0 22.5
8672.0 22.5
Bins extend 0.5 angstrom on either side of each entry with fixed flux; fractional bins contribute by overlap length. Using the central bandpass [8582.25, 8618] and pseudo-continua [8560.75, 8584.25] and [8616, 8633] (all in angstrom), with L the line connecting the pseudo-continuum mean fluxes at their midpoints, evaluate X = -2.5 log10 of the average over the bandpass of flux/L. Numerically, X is 0.01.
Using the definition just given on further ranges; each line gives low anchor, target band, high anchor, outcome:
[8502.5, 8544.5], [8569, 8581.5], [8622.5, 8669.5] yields -0.02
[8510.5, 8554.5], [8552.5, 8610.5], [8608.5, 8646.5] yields -0.01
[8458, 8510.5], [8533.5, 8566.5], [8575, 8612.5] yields 0.03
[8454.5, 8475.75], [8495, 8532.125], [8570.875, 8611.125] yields 0.01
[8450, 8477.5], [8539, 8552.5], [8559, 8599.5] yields 0.06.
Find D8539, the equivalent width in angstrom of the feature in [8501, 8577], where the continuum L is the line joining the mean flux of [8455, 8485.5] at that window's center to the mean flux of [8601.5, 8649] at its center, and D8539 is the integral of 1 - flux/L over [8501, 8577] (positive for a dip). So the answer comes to 1.16 angstrom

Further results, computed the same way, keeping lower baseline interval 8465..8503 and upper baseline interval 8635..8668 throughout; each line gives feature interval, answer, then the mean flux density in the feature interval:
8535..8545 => 0.55 angstrom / 21.8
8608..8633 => -0.29 angstrom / 23.1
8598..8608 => 0.18 angstrom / 22.5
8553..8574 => -0.11 angstrom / 23.1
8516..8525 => -0.01 angstrom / 23.2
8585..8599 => -0.10 angstrom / 23.1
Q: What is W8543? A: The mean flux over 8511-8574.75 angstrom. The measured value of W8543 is 22.9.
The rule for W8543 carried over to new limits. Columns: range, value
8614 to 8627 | 23.1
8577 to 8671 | 22.9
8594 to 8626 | 22.9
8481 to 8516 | 23.2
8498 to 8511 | 23.2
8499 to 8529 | 23.2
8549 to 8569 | 23.1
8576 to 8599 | 23.3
